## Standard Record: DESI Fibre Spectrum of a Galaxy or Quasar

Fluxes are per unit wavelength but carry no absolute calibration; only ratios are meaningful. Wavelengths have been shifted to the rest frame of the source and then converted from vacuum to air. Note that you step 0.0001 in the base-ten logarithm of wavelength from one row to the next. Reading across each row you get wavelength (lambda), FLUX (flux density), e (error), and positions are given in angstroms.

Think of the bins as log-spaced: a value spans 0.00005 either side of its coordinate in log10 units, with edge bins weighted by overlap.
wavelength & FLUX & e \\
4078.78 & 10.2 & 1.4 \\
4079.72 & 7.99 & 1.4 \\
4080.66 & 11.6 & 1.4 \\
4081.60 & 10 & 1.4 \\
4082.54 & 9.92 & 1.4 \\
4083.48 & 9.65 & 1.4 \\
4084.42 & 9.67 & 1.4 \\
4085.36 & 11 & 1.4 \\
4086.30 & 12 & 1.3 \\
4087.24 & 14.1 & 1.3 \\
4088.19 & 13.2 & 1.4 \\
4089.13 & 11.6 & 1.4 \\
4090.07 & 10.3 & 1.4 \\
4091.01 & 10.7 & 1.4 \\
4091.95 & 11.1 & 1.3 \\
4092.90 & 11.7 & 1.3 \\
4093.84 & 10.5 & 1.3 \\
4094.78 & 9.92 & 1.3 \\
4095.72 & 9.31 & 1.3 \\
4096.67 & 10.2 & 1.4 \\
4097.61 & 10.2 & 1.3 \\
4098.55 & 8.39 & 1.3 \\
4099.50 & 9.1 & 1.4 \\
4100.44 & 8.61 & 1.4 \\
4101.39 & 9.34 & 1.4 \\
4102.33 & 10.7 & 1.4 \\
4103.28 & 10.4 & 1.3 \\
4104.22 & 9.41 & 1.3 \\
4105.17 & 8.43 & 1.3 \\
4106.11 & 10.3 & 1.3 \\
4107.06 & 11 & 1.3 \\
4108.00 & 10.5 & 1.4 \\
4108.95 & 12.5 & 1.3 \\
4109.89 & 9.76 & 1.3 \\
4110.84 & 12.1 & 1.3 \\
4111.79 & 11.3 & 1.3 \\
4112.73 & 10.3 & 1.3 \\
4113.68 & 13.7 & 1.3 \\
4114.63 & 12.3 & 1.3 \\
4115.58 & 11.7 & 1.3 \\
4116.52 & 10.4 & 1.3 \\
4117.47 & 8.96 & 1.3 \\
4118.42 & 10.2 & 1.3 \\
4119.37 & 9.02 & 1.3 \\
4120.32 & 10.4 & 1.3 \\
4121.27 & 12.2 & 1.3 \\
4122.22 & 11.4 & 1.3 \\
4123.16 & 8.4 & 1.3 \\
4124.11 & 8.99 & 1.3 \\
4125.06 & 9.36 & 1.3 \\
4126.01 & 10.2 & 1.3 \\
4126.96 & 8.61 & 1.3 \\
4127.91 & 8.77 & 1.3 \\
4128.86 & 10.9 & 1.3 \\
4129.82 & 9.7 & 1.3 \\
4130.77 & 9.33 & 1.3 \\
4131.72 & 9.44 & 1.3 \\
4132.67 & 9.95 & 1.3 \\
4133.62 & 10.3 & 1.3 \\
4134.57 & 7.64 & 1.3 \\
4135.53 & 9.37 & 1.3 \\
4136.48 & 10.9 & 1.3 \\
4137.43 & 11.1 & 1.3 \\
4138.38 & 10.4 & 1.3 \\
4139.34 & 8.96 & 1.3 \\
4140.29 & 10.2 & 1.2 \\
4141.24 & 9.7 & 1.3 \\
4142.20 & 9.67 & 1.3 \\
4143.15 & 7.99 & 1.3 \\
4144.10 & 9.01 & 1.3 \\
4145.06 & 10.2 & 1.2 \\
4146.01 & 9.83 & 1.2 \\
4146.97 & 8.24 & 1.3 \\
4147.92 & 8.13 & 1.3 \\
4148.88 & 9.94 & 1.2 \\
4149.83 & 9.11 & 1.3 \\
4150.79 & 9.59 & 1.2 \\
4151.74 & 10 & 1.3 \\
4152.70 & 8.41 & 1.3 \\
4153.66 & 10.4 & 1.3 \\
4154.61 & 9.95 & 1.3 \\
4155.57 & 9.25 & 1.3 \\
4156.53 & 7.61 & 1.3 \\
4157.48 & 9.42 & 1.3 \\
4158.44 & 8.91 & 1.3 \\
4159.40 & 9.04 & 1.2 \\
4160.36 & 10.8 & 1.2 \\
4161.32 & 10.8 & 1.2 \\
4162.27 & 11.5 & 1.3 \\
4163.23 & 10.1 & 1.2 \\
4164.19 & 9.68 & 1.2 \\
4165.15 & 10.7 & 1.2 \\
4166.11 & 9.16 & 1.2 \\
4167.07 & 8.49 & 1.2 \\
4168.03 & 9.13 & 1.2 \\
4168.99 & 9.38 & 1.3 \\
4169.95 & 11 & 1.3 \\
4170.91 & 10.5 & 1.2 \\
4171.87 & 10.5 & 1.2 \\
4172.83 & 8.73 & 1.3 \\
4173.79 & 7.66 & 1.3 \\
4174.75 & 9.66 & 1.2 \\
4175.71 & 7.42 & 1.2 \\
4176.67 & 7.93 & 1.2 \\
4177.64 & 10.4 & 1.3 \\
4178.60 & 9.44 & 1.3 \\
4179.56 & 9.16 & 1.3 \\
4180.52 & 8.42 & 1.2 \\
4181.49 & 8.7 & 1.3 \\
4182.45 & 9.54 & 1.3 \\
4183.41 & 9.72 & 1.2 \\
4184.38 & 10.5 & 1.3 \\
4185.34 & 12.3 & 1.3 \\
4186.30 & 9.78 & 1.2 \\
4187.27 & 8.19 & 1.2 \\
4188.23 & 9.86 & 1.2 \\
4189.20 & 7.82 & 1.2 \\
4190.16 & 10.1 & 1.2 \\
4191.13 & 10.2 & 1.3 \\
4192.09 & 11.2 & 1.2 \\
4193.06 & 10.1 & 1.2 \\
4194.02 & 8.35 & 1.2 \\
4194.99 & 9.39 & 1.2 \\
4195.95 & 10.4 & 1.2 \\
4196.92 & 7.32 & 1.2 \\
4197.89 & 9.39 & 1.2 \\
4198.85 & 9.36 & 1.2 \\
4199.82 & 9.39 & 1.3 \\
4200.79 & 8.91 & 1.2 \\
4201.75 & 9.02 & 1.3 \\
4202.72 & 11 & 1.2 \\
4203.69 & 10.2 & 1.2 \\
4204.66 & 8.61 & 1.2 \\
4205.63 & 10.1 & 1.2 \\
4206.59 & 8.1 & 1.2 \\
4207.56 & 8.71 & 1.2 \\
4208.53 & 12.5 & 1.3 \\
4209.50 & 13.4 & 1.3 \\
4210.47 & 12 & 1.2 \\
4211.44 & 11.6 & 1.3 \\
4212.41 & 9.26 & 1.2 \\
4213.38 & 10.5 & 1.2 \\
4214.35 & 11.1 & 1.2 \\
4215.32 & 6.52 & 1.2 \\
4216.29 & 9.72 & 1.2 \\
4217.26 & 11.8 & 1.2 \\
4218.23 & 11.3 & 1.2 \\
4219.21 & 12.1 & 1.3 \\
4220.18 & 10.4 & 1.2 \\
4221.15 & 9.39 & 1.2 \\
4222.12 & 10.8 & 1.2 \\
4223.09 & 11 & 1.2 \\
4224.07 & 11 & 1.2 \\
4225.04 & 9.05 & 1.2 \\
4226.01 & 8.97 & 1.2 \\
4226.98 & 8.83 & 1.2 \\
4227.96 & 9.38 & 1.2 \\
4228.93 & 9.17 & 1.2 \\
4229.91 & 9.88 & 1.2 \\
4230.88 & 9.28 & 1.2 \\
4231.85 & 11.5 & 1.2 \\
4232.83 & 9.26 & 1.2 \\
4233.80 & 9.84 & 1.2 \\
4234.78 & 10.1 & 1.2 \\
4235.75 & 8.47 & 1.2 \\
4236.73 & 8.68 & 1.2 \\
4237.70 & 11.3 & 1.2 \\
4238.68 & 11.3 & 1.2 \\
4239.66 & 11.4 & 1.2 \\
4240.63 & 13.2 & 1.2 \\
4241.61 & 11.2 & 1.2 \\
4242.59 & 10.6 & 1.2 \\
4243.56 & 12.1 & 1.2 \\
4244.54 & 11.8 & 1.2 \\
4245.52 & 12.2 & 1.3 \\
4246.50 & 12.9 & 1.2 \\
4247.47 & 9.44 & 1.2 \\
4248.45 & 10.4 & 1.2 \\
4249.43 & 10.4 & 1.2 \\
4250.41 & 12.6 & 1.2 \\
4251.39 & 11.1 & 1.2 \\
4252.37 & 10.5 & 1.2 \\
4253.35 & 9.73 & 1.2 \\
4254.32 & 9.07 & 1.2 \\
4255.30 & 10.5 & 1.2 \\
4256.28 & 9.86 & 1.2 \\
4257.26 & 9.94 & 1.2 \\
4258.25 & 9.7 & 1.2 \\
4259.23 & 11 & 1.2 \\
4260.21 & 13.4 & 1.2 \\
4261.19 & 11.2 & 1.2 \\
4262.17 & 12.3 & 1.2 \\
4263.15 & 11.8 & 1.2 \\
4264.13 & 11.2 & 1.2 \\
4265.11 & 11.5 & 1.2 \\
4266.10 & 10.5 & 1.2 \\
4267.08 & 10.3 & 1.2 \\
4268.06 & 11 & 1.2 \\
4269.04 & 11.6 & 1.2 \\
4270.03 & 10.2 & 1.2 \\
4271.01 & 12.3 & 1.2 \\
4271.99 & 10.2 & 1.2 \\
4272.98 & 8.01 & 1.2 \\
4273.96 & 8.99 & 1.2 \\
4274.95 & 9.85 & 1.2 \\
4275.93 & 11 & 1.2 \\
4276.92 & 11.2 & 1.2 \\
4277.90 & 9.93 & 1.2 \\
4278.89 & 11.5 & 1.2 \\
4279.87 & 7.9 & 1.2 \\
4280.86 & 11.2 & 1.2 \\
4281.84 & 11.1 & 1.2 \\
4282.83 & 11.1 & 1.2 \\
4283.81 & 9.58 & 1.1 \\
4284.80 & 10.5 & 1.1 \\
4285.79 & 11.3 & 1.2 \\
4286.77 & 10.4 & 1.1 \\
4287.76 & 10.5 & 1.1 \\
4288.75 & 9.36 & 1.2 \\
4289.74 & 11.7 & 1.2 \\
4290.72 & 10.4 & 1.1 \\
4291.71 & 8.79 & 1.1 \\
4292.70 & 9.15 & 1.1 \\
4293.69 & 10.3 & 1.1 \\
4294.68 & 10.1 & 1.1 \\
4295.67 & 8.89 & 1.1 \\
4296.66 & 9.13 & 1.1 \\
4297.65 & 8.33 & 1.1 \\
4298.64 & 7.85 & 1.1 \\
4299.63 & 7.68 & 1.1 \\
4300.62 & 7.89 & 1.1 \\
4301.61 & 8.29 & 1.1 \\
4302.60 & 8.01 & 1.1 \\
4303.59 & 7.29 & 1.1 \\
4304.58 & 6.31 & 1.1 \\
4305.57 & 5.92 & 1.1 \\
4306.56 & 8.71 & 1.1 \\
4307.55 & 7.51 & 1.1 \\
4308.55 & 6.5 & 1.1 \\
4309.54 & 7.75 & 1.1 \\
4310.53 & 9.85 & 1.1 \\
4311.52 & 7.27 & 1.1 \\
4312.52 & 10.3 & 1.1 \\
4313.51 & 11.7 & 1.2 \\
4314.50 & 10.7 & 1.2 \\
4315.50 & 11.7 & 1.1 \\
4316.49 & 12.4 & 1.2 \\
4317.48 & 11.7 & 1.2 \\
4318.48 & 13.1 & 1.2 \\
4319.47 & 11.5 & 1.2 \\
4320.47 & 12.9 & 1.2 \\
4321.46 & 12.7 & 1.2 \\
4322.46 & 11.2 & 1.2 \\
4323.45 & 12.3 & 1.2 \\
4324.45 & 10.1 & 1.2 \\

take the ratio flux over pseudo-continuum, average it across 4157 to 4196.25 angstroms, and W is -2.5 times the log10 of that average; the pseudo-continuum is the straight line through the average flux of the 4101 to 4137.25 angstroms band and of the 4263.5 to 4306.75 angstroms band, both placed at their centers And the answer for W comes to 0.05 mag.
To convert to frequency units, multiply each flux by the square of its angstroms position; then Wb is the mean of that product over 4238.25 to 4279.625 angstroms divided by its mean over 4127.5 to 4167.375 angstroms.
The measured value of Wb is 1.2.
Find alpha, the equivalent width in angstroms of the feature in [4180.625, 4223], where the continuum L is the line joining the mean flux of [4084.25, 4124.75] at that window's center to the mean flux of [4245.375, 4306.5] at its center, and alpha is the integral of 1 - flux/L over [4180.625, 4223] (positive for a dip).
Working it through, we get 1.4 angstroms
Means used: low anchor 10.6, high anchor 10.1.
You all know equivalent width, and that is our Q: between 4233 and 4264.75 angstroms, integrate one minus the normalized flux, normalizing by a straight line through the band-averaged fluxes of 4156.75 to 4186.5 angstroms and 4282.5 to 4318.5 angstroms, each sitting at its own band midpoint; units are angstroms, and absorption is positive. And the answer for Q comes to -4.9 angstroms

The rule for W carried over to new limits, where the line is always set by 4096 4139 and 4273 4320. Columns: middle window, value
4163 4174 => 0.04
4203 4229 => -0.04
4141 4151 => 0.10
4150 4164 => 0.04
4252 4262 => -0.09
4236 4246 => -0.16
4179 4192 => 0.04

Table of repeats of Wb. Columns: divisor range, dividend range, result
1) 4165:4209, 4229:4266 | 1.17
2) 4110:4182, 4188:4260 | 1.09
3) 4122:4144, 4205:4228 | 1.12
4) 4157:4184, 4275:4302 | 1.09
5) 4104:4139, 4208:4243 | 1.07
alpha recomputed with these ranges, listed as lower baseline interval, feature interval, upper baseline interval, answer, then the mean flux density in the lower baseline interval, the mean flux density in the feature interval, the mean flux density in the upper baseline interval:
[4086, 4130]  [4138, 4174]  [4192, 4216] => 2.2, 10.5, 9.54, 9.84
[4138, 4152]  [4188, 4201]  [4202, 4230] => 0.7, 9.38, 9.41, 10.2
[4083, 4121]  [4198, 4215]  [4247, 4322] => 0.2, 10.6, 10.2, 10.1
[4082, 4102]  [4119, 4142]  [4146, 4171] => 0.4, 10.5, 9.8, 9.58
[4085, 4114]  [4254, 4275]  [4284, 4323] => -1.8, 10.7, 10.7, 9.63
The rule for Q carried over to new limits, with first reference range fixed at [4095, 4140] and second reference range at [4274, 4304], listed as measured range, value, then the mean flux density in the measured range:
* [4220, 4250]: -1.94 angstroms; 10.4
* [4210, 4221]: -0.76 angstroms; 10.5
